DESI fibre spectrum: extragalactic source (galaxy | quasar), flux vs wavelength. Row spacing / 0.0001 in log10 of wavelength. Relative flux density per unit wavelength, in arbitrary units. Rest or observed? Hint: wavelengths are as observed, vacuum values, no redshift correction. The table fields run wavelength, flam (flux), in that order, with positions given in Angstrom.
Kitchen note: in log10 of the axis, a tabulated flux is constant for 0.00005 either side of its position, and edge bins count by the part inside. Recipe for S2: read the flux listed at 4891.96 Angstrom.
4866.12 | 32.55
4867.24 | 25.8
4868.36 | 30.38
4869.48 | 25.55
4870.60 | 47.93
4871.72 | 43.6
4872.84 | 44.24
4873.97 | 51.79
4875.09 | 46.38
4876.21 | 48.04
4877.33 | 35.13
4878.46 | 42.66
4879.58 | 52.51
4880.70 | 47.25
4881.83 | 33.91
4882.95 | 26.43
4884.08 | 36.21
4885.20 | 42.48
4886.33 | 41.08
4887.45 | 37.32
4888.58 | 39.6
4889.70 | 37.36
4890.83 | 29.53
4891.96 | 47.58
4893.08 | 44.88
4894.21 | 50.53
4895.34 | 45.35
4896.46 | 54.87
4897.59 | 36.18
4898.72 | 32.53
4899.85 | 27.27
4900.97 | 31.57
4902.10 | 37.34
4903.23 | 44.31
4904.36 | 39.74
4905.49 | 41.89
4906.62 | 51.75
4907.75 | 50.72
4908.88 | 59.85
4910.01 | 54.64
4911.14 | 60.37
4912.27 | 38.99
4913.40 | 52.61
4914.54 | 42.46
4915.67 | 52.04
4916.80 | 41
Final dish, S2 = 47.58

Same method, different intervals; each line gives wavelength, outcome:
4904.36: 39.74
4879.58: 52.51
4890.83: 29.53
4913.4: 52.61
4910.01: 54.64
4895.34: 45.35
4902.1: 37.34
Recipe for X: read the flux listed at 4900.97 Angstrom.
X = 31.57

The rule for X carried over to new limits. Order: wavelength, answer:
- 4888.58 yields 39.6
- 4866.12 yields 32.55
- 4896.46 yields 54.87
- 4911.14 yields 60.37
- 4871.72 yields 43.6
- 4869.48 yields 25.55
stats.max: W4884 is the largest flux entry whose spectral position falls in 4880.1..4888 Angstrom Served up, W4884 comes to 47.25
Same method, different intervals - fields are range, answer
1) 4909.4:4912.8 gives 60.37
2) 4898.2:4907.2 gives 51.75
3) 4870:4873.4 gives 47.93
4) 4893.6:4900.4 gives 54.87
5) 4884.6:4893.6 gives 47.58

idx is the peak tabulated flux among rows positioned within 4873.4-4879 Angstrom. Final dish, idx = 51.79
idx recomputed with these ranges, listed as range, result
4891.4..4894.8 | 50.53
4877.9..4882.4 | 52.51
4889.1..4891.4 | 37.36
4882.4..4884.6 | 36.21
